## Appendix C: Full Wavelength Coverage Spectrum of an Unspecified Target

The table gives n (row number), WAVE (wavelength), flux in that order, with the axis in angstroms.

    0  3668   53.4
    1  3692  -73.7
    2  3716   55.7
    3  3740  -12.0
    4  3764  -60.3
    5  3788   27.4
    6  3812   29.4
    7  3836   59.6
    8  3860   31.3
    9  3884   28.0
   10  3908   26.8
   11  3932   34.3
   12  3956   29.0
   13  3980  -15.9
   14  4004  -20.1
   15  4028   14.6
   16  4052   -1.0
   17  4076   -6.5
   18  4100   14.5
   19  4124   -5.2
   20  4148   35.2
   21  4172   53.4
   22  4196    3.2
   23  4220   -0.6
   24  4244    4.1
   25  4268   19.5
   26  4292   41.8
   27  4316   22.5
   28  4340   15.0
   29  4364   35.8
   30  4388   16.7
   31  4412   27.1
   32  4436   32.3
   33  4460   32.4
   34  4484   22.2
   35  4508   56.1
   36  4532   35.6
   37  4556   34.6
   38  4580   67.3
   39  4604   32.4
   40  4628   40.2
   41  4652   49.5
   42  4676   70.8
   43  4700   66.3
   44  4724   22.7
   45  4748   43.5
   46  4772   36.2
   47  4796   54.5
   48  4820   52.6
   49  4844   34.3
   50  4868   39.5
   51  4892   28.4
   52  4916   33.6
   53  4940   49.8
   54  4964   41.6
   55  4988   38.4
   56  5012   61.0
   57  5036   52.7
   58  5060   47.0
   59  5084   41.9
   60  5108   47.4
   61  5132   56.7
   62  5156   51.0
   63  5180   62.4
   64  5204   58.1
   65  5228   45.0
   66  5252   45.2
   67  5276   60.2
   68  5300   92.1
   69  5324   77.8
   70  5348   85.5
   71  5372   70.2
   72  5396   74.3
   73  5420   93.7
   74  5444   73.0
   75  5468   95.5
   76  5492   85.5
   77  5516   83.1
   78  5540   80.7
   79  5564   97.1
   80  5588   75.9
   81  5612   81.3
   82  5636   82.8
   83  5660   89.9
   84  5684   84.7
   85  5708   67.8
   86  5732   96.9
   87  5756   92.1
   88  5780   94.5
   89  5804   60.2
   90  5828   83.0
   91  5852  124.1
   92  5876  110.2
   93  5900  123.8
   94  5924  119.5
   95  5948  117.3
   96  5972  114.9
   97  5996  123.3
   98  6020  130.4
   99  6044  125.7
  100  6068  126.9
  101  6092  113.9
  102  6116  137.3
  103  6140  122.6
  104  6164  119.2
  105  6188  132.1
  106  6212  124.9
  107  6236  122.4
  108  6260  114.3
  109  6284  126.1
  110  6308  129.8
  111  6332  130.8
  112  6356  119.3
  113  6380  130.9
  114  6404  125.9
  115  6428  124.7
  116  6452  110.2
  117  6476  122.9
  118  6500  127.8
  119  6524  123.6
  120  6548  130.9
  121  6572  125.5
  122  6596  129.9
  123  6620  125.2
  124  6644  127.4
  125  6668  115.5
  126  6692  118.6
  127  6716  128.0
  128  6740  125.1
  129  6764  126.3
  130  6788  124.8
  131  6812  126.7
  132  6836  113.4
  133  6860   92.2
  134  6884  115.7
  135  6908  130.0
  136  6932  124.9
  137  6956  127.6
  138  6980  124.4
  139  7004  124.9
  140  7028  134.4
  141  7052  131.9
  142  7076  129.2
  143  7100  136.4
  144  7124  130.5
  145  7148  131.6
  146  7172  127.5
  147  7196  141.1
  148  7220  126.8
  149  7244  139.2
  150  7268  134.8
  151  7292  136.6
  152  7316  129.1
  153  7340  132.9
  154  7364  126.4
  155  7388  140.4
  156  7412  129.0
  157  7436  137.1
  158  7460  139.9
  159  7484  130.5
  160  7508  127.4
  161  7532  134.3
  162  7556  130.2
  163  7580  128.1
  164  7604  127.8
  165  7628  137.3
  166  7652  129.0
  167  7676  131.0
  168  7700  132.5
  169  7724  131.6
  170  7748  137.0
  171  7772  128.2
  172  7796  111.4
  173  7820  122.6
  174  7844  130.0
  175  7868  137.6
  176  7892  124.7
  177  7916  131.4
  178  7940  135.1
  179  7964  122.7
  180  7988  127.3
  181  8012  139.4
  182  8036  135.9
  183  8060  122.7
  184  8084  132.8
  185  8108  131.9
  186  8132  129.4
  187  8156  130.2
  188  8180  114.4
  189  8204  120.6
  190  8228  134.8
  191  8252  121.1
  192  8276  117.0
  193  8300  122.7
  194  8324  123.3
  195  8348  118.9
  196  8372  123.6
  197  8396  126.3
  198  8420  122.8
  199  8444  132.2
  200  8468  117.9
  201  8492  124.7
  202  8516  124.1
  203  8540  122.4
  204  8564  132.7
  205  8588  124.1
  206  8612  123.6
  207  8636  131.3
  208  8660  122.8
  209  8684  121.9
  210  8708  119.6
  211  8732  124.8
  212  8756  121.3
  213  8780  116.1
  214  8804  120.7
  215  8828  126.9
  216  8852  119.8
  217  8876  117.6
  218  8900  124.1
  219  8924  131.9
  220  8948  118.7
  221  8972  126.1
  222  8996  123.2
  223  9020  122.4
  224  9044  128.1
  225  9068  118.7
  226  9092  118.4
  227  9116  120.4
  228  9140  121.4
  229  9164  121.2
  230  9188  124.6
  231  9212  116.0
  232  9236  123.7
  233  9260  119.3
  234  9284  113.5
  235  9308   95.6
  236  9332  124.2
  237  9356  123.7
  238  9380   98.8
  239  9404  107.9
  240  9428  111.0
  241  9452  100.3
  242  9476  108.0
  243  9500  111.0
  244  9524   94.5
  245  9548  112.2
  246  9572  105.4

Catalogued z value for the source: 0.32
